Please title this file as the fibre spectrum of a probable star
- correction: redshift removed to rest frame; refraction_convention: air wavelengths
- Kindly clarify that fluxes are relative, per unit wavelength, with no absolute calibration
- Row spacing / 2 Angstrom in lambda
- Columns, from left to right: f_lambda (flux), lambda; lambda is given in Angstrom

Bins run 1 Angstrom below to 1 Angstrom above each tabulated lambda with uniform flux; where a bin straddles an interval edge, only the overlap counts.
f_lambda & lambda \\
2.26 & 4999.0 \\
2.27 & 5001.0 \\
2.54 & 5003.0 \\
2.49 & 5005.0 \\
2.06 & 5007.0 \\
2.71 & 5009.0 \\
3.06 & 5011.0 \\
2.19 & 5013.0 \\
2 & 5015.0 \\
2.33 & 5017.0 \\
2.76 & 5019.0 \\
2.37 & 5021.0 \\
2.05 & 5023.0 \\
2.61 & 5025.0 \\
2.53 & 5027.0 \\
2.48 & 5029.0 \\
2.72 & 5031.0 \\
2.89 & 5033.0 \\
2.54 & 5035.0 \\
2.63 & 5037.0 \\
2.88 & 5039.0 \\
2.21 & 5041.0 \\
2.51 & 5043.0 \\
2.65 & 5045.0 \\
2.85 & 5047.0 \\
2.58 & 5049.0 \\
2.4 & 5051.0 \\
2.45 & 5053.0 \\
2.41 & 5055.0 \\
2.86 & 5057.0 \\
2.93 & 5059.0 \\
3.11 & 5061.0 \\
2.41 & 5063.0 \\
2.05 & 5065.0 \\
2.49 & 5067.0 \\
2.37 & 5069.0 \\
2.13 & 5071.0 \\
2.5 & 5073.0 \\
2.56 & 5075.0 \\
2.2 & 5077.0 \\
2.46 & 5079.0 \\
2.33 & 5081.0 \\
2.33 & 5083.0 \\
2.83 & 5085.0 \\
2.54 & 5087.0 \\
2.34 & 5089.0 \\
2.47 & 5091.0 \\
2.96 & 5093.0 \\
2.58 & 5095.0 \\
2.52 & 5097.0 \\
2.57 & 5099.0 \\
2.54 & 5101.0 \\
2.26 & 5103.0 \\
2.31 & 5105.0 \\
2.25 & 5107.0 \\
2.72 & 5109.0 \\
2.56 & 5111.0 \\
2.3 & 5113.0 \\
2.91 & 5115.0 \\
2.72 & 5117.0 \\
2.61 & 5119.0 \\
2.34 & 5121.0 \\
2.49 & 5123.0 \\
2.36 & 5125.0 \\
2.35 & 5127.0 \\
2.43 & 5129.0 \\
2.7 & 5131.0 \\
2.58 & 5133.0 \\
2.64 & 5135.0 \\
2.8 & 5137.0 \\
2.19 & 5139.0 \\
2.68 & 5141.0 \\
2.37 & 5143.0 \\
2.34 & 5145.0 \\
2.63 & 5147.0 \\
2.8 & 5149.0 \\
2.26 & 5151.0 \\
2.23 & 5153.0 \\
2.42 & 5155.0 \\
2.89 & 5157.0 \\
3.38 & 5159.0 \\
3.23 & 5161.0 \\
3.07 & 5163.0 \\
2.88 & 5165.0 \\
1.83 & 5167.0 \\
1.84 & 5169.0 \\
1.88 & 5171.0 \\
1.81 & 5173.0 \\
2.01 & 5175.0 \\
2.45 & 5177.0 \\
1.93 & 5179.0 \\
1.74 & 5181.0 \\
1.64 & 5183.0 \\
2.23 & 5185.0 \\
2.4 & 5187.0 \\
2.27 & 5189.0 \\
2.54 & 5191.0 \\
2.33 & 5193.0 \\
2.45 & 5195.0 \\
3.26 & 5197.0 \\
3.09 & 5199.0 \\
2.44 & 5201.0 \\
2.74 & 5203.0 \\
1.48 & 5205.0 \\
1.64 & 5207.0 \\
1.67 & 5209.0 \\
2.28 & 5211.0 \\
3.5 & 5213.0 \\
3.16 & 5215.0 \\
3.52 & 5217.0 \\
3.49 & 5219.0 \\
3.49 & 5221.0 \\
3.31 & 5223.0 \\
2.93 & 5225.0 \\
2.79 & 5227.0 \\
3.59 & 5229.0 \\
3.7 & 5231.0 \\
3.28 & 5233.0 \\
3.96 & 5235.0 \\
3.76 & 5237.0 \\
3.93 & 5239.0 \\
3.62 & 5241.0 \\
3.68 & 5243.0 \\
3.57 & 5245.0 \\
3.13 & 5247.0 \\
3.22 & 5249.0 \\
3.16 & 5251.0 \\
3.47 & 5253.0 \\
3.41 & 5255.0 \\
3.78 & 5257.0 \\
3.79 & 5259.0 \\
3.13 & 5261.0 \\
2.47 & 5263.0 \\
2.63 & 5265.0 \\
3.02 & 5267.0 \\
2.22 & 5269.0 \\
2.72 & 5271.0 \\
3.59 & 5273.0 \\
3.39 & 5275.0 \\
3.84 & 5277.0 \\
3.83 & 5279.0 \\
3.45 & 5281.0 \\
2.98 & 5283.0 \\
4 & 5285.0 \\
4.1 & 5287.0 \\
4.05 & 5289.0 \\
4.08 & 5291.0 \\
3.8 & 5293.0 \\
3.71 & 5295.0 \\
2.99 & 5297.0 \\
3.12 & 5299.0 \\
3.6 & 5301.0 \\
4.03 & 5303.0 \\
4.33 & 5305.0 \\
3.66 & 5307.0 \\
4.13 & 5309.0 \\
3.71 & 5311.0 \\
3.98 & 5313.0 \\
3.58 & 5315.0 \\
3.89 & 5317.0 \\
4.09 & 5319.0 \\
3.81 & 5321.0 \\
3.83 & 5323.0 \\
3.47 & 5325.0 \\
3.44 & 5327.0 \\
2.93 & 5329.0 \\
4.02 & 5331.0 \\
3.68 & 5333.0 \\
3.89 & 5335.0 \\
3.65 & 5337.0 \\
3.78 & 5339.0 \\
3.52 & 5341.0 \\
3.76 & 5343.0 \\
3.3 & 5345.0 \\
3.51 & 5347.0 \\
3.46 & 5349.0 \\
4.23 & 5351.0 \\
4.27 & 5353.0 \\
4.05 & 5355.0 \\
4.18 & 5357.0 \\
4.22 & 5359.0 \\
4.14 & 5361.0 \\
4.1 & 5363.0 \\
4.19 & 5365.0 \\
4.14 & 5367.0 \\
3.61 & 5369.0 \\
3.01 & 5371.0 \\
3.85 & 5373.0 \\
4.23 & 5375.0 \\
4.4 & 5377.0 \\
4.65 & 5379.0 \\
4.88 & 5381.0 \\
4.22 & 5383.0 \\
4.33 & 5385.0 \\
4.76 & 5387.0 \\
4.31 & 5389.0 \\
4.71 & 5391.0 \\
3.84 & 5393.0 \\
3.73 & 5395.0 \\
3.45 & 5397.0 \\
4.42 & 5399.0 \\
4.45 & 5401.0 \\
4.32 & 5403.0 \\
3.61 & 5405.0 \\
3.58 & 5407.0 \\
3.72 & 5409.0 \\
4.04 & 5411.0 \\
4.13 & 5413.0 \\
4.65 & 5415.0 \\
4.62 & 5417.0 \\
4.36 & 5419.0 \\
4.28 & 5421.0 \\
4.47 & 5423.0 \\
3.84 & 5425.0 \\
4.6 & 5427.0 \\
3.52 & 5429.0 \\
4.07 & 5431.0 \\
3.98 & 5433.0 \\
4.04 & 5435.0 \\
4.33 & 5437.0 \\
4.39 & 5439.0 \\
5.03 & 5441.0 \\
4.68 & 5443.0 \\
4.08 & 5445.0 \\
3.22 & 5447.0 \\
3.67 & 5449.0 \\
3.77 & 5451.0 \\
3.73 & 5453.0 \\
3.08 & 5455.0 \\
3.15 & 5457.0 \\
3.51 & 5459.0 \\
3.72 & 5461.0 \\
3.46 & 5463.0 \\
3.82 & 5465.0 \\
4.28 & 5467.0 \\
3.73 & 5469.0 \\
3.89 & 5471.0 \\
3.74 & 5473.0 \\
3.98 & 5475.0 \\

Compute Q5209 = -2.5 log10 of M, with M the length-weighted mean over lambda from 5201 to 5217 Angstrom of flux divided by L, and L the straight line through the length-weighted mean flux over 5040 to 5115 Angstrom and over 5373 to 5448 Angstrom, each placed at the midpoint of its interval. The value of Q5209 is 0.29 mag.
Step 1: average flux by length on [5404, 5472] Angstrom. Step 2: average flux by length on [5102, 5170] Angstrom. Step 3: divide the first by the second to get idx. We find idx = 1.6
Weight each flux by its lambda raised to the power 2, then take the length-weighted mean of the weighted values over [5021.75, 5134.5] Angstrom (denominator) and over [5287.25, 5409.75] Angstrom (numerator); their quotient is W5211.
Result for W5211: 1.7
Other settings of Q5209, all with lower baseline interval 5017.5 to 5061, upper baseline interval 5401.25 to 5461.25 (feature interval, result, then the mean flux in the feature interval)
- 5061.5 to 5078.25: 0.15 mag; 2.36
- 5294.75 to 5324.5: -0.05 mag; 3.76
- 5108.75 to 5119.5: 0.09 mag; 2.63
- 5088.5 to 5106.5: 0.12 mag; 2.5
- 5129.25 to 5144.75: 0.16 mag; 2.55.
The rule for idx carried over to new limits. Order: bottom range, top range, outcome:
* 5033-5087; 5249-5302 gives 1.34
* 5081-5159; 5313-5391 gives 1.56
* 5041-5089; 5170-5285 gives 1.17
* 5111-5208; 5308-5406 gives 1.63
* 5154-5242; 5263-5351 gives 1.32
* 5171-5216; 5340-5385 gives 1.73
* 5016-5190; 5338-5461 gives 1.63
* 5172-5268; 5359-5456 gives 1.42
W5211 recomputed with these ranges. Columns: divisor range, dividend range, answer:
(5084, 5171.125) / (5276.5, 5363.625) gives 1.60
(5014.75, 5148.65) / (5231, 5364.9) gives 1.57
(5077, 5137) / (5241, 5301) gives 1.44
